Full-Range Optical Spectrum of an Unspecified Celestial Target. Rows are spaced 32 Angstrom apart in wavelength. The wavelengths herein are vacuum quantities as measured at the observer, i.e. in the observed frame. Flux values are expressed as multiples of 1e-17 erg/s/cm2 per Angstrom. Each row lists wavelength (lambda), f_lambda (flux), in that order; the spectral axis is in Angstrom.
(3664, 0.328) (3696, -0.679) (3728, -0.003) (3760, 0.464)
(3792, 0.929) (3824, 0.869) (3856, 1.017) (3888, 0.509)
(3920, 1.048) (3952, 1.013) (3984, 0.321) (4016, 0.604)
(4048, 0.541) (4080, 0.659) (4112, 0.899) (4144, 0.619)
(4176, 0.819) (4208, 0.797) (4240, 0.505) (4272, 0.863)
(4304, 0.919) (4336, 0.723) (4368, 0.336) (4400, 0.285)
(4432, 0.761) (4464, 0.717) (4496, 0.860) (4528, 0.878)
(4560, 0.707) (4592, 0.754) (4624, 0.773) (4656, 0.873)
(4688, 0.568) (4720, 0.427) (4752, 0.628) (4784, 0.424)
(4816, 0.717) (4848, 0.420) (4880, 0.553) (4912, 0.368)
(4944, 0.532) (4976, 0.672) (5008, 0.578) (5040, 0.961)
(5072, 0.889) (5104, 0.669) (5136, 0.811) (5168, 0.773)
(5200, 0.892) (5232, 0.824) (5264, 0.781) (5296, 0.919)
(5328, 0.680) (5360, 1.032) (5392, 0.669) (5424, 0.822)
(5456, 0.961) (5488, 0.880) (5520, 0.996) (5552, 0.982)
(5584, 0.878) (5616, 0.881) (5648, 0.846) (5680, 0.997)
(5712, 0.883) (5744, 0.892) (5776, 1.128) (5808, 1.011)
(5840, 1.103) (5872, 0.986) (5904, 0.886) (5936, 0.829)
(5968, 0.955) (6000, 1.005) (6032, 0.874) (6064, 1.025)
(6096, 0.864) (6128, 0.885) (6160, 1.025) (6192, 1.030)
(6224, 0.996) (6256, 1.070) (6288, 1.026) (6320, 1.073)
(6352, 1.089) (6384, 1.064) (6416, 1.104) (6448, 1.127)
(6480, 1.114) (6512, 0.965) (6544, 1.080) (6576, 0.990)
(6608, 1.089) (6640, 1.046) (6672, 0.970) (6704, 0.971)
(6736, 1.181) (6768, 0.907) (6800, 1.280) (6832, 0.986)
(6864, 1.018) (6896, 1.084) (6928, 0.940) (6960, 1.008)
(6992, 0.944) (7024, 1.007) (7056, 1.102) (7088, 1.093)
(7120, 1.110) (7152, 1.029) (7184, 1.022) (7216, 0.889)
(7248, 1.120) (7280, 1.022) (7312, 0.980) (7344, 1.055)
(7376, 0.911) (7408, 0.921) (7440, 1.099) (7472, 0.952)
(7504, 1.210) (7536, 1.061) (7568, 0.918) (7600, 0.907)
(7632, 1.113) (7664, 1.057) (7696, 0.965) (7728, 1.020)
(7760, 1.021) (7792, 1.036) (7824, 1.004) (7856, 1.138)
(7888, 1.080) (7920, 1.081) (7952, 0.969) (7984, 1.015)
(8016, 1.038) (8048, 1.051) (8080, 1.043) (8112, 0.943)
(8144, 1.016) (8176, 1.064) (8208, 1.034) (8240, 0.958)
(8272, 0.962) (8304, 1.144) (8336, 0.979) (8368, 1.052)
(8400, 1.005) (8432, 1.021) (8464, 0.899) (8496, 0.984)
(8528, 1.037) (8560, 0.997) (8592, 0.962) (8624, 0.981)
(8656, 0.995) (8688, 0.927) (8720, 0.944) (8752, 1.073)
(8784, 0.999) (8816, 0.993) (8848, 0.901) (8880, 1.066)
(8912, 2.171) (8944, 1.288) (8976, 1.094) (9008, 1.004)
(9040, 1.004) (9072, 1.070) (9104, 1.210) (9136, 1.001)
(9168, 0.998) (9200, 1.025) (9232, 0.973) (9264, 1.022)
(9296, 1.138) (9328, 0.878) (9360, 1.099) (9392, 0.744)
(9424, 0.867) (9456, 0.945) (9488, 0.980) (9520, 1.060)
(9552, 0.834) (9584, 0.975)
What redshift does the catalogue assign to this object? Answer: 0.36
